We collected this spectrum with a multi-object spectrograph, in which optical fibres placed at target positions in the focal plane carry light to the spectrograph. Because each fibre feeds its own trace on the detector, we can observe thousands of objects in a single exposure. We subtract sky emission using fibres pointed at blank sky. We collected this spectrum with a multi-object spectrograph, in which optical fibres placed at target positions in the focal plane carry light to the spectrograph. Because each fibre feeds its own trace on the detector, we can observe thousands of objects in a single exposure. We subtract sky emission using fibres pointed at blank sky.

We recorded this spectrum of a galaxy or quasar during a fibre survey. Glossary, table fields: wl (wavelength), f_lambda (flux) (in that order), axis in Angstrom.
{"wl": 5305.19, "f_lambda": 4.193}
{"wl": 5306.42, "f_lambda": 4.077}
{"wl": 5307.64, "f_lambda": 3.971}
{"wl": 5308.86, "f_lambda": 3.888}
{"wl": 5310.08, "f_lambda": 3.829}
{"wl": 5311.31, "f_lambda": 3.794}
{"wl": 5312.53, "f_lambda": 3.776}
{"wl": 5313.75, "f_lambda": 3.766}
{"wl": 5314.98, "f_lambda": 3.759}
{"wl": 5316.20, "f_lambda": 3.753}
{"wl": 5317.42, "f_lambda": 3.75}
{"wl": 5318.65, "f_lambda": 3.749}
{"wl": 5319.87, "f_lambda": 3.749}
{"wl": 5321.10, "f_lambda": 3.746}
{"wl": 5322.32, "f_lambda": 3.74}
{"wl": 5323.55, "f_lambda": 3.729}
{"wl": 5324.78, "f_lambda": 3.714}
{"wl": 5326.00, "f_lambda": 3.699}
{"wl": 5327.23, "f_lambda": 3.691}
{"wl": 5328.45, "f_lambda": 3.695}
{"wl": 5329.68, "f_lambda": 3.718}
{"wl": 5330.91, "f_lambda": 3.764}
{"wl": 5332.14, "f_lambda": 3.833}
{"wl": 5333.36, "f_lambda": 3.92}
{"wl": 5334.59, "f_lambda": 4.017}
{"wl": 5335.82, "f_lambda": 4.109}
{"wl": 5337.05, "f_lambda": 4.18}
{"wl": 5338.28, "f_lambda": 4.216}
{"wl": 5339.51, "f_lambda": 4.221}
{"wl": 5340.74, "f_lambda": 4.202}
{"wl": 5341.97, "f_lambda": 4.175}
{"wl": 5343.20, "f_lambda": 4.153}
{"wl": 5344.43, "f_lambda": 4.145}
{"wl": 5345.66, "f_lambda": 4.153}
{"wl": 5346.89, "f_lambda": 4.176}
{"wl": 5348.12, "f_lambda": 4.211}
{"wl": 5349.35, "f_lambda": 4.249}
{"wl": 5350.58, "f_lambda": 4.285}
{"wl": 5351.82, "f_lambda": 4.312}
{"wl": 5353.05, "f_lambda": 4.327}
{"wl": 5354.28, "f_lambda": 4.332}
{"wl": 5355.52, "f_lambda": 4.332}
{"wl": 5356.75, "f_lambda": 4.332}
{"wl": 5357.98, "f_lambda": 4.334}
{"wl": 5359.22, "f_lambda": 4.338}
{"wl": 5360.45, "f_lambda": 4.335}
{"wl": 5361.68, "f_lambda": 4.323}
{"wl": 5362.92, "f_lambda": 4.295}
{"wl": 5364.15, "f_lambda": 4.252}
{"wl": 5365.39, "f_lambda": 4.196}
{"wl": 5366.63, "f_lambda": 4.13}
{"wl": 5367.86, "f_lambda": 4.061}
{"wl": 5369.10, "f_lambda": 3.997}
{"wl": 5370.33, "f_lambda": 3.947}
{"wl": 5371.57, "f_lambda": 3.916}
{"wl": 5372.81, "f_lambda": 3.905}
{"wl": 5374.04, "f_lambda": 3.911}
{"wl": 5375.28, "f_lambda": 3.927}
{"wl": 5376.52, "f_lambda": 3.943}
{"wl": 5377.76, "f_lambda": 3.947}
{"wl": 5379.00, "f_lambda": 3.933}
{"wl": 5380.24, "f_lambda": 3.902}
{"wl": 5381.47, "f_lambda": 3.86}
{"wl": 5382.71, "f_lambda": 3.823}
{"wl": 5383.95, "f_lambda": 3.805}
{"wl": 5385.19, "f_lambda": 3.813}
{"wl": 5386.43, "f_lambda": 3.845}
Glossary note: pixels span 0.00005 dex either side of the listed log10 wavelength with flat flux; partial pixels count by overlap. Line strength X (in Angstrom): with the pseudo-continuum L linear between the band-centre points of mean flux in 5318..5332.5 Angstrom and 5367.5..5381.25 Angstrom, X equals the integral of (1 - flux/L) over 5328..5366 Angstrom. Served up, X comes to -3.4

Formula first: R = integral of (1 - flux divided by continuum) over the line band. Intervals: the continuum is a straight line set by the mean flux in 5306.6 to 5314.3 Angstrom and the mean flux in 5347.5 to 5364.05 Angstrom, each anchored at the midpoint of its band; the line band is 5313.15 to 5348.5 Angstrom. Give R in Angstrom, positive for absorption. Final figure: 1.2 Angstrom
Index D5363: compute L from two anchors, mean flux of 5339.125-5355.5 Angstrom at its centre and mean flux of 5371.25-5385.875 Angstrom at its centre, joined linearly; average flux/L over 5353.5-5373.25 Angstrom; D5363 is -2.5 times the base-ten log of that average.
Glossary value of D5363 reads -0.04 mag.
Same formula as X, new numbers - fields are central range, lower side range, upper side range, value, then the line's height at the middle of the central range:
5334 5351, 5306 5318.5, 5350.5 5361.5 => -0.01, 4.17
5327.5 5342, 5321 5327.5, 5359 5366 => -0.42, 3.88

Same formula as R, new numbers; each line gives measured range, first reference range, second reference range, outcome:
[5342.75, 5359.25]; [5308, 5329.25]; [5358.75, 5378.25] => -1.20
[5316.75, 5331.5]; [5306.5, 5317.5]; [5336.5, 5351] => 0.89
